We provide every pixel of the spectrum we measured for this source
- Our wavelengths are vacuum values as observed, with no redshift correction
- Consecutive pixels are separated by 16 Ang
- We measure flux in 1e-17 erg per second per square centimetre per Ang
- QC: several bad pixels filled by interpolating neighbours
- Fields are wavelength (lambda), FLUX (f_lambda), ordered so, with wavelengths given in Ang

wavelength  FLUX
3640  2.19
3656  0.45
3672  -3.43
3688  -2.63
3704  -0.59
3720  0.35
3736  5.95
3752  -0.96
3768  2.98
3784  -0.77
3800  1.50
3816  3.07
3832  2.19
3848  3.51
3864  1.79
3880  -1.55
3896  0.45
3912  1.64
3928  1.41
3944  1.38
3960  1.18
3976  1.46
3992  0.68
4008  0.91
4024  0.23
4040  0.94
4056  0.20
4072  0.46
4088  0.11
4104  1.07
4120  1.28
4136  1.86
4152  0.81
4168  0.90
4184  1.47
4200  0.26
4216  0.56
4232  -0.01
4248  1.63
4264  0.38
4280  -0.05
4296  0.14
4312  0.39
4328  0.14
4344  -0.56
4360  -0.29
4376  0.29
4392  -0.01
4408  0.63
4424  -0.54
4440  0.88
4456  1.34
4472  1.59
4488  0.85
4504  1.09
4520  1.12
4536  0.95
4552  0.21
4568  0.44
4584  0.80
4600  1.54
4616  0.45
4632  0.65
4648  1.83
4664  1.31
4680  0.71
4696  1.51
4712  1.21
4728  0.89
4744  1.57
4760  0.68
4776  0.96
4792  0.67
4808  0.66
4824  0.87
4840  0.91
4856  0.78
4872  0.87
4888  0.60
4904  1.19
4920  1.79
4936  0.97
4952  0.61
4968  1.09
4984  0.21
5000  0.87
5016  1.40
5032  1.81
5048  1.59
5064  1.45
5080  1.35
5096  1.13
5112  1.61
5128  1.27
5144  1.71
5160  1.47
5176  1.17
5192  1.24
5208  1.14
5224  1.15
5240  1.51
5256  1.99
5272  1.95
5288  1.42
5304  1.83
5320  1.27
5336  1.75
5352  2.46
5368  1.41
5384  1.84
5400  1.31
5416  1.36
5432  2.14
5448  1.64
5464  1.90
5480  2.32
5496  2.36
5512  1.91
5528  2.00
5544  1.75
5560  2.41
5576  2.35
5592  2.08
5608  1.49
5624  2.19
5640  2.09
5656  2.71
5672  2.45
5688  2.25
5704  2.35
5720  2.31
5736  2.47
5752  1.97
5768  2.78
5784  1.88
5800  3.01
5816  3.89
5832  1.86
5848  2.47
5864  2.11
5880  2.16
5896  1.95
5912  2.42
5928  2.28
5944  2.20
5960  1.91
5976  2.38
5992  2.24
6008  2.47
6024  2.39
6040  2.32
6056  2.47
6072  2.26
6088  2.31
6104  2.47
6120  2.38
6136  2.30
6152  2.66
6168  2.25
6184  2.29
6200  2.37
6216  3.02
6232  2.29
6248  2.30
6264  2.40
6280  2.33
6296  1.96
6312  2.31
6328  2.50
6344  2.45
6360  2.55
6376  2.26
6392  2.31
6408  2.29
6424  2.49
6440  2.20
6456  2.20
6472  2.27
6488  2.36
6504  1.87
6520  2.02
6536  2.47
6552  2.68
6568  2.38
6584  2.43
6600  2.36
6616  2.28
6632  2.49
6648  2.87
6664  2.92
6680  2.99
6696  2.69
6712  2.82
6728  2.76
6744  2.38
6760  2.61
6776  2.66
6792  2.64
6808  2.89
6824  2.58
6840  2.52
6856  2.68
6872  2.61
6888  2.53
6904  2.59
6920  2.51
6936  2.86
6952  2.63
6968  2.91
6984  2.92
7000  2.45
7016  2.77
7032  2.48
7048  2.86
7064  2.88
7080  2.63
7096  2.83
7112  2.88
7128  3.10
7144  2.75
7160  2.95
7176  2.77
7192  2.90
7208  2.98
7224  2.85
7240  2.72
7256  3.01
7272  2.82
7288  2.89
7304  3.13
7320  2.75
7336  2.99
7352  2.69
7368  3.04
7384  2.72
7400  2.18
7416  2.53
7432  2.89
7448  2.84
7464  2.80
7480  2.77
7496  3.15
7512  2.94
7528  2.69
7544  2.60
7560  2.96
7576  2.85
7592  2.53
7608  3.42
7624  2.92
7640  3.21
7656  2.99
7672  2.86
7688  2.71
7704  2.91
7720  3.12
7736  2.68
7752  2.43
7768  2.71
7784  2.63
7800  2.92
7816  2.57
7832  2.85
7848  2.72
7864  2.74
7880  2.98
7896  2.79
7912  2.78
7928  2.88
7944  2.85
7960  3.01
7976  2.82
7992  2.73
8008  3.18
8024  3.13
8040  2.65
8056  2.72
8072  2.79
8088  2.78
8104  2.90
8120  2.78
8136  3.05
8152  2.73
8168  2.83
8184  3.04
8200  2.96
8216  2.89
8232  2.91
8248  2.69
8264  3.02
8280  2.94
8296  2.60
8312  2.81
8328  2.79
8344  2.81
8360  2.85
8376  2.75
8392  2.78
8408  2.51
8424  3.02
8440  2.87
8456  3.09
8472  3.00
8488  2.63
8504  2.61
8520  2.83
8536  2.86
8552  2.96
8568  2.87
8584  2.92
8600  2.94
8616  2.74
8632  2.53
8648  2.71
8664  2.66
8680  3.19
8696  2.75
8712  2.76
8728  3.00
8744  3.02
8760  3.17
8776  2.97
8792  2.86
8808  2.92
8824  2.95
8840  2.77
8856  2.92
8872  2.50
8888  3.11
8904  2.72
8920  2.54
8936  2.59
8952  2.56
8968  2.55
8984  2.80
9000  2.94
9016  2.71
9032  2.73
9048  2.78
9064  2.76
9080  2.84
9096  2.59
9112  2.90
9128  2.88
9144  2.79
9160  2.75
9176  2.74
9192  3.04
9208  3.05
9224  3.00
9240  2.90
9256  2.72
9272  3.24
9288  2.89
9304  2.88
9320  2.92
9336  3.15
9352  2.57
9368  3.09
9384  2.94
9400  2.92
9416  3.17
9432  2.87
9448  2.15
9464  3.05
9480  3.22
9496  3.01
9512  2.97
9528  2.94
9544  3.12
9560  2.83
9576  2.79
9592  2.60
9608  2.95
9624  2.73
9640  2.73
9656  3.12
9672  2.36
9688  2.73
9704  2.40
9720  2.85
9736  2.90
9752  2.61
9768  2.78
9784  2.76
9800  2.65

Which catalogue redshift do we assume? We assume 0.256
